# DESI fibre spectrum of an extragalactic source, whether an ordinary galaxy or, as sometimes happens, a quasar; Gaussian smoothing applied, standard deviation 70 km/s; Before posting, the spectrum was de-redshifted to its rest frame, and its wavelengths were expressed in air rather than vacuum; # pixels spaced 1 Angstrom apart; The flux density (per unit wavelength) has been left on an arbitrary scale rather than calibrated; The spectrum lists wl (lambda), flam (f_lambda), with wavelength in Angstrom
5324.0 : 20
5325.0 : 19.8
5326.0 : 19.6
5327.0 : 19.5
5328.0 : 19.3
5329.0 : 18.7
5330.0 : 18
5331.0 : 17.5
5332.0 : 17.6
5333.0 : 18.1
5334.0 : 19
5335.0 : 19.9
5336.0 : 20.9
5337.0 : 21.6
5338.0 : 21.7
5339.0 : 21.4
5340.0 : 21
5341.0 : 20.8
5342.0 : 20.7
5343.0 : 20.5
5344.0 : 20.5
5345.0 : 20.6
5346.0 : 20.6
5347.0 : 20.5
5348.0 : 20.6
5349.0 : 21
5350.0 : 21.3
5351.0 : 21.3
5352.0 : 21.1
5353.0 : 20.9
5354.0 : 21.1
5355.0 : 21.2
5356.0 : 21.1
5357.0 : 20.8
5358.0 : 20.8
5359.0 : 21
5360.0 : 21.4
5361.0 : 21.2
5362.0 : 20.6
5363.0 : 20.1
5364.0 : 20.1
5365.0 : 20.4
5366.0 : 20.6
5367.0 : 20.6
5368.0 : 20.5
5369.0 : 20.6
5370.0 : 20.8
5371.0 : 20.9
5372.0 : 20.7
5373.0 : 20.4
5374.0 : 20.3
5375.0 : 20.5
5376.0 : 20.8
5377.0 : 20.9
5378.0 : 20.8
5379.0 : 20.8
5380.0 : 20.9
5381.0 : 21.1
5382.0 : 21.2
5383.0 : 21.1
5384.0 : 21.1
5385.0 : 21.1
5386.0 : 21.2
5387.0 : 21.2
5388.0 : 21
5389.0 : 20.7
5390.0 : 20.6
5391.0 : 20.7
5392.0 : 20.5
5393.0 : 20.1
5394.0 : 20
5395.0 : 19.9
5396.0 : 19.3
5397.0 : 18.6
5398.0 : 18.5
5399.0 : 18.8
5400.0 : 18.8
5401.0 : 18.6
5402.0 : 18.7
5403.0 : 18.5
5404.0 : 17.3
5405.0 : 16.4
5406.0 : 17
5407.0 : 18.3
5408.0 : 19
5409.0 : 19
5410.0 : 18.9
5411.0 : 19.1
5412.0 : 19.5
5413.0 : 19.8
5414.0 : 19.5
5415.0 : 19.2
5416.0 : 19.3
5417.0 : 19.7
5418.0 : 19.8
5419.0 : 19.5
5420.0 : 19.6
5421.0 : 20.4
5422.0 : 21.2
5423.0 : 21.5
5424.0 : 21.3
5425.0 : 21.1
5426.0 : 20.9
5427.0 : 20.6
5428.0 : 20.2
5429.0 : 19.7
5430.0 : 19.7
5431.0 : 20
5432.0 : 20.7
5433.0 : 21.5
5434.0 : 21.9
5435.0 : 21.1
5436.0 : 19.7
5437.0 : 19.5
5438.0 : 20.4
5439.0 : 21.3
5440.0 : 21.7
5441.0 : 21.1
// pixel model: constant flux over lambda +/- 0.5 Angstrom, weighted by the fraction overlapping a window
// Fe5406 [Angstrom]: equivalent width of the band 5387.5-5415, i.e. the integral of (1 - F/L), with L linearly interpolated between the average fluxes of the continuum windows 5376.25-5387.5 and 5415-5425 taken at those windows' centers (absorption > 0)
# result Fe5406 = 2.0 Angstrom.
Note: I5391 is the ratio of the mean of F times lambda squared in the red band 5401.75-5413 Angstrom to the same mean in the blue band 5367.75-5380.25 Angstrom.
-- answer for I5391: 0.90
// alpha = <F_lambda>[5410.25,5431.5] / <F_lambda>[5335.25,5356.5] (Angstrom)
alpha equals 0.96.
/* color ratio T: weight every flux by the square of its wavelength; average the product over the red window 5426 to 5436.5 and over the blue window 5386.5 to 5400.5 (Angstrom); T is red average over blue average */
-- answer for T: 1.0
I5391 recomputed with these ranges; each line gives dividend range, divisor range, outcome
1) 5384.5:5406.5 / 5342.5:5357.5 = 0.95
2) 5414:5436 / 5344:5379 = 1.01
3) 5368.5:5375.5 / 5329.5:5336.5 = 1.12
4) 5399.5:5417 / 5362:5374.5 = 0.92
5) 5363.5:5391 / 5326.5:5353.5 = 1.04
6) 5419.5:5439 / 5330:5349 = 1.06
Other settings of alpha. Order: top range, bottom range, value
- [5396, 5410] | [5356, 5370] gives 0.89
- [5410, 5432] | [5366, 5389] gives 0.96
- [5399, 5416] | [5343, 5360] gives 0.89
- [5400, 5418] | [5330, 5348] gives 0.93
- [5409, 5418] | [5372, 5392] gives 0.93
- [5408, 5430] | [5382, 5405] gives 1.01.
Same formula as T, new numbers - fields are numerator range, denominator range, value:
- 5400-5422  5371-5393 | 0.92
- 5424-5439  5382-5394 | 1.00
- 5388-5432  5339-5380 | 0.96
